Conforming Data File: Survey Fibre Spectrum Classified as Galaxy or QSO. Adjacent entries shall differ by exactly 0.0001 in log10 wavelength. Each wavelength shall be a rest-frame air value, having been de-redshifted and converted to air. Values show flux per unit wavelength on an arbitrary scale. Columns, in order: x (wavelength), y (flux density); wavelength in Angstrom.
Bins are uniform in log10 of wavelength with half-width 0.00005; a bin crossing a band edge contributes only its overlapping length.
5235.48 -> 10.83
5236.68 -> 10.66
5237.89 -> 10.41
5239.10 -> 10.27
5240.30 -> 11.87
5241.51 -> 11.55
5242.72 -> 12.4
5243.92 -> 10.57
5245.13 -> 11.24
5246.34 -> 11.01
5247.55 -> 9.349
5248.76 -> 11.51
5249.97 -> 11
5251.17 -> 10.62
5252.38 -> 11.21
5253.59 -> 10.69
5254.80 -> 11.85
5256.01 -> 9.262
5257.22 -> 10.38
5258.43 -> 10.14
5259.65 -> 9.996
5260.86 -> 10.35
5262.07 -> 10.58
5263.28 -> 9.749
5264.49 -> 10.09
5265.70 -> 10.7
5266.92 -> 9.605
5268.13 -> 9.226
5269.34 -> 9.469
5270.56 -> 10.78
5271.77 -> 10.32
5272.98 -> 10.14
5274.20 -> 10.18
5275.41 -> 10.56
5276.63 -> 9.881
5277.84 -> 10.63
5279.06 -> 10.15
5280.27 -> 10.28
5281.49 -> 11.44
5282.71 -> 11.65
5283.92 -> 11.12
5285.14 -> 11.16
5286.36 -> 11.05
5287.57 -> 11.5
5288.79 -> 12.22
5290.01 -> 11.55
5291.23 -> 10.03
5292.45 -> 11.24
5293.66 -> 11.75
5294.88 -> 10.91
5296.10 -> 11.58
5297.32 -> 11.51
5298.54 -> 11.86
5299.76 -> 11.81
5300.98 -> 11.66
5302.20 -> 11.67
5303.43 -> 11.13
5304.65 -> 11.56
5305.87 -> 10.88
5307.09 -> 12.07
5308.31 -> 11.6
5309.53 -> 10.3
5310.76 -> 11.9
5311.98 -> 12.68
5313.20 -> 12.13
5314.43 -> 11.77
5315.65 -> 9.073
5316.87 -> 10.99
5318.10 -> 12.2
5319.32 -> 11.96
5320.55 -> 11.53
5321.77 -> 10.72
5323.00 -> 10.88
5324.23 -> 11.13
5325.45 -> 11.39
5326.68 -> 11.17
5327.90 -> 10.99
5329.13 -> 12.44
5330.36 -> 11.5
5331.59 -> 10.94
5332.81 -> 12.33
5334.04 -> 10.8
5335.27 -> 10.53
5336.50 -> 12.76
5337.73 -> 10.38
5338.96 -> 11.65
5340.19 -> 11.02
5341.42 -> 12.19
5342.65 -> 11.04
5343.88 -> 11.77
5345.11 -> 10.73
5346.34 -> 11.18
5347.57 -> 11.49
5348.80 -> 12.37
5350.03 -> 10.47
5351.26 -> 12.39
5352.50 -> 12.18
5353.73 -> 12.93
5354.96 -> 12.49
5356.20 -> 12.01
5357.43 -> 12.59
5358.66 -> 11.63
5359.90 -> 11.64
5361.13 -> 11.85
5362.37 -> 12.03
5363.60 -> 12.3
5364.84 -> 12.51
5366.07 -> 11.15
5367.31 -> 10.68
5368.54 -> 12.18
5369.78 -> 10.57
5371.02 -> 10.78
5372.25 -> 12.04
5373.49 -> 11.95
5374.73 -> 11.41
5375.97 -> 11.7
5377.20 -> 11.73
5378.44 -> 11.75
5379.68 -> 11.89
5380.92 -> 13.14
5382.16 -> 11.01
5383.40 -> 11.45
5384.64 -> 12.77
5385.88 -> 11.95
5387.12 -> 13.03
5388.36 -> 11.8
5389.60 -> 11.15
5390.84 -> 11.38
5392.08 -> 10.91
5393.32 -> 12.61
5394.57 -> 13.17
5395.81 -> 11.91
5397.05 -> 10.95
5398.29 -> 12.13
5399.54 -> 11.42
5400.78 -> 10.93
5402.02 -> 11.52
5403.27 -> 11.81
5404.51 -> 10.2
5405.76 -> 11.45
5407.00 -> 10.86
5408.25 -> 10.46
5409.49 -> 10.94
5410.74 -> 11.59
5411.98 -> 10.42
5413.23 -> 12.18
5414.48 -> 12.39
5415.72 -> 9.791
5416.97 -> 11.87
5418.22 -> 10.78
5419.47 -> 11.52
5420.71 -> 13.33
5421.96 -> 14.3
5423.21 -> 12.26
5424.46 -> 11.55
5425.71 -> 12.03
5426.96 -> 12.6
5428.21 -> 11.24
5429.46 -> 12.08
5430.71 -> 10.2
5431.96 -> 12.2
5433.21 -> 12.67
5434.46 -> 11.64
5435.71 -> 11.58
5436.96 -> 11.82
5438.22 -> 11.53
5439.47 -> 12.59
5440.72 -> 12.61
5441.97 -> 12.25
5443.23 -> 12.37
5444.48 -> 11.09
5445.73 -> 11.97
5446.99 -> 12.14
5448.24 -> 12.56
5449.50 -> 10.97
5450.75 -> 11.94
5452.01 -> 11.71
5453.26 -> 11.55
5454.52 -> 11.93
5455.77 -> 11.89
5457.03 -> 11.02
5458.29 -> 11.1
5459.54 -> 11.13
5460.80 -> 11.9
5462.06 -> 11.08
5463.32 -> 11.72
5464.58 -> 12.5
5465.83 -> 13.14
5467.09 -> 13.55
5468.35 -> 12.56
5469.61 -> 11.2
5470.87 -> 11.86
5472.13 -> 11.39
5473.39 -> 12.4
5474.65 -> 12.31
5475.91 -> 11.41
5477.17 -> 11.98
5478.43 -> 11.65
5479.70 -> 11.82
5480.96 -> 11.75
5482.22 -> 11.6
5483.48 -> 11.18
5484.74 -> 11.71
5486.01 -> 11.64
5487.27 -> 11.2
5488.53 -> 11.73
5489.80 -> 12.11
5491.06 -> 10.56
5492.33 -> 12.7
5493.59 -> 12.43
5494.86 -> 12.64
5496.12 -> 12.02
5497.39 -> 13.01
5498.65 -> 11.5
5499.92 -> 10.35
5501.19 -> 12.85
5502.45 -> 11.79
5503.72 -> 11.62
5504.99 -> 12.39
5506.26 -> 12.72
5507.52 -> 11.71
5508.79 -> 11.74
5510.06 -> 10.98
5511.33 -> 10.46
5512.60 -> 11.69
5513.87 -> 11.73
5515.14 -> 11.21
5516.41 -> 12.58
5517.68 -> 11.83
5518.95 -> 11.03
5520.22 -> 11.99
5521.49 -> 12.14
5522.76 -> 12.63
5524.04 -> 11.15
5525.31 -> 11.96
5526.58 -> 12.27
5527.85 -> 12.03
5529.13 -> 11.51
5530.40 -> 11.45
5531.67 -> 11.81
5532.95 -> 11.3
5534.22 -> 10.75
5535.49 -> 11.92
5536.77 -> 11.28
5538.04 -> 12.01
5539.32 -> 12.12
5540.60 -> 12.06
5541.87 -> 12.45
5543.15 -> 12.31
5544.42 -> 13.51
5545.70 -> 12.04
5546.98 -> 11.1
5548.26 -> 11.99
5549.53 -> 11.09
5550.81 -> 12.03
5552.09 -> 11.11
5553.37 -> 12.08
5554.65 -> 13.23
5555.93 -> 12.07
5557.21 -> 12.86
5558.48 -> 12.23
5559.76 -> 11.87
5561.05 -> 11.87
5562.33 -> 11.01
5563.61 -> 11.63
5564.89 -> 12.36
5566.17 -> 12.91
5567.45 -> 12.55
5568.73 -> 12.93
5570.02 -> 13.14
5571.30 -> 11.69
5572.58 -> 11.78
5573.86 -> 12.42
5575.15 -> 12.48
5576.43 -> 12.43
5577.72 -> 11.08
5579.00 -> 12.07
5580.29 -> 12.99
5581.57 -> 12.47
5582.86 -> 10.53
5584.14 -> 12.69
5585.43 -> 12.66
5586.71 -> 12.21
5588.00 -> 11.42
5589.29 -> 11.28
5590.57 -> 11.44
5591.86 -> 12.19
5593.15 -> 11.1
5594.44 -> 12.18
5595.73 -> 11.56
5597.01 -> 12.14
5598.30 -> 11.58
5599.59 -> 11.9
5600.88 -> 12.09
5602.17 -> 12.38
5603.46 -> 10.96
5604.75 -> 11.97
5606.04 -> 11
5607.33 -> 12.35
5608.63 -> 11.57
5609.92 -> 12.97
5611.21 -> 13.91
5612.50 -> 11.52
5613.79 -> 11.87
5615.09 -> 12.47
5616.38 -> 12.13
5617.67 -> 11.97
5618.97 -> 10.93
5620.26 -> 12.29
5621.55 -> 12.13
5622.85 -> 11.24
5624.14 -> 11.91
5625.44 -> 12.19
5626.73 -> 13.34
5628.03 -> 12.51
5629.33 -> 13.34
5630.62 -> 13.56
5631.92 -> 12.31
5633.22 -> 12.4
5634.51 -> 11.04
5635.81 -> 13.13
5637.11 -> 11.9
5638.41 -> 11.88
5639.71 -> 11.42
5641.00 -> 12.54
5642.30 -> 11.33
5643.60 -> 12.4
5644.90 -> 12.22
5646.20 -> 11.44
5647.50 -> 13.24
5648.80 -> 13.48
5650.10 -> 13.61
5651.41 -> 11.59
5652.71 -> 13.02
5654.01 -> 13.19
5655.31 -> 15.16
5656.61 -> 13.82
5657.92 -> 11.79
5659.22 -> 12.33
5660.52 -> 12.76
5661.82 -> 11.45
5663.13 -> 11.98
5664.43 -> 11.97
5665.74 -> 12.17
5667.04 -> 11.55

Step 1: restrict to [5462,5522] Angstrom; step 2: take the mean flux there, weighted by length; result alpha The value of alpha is 11.9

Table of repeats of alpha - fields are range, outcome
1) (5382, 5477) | 11.8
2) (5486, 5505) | 11.9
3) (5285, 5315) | 11.5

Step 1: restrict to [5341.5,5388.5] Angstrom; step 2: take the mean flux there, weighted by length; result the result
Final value 11.8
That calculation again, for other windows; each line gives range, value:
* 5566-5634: 12.1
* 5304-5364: 11.6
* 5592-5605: 11.8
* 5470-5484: 11.8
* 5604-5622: 12.1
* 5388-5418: 11.4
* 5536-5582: 12.1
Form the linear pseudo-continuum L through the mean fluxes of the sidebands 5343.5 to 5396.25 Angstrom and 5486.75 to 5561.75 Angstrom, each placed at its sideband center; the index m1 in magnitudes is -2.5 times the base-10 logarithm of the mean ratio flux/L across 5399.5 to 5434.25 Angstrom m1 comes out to 0.02 mag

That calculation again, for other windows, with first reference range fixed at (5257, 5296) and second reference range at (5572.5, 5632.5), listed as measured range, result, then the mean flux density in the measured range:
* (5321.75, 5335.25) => -0.04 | 11.3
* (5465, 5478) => -0.06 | 12.2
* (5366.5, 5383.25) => -0.05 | 11.6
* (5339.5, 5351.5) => -0.05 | 11.4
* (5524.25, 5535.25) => 0.01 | 11.6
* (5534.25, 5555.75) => -0.02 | 12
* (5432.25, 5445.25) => -0.06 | 12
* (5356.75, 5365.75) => -0.10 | 12.1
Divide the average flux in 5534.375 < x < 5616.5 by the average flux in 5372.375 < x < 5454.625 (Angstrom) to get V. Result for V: 1.02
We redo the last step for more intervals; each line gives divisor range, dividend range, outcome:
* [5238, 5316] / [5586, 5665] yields 1.12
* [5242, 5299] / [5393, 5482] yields 1.10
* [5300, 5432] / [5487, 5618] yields 1.03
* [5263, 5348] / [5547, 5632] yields 1.09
